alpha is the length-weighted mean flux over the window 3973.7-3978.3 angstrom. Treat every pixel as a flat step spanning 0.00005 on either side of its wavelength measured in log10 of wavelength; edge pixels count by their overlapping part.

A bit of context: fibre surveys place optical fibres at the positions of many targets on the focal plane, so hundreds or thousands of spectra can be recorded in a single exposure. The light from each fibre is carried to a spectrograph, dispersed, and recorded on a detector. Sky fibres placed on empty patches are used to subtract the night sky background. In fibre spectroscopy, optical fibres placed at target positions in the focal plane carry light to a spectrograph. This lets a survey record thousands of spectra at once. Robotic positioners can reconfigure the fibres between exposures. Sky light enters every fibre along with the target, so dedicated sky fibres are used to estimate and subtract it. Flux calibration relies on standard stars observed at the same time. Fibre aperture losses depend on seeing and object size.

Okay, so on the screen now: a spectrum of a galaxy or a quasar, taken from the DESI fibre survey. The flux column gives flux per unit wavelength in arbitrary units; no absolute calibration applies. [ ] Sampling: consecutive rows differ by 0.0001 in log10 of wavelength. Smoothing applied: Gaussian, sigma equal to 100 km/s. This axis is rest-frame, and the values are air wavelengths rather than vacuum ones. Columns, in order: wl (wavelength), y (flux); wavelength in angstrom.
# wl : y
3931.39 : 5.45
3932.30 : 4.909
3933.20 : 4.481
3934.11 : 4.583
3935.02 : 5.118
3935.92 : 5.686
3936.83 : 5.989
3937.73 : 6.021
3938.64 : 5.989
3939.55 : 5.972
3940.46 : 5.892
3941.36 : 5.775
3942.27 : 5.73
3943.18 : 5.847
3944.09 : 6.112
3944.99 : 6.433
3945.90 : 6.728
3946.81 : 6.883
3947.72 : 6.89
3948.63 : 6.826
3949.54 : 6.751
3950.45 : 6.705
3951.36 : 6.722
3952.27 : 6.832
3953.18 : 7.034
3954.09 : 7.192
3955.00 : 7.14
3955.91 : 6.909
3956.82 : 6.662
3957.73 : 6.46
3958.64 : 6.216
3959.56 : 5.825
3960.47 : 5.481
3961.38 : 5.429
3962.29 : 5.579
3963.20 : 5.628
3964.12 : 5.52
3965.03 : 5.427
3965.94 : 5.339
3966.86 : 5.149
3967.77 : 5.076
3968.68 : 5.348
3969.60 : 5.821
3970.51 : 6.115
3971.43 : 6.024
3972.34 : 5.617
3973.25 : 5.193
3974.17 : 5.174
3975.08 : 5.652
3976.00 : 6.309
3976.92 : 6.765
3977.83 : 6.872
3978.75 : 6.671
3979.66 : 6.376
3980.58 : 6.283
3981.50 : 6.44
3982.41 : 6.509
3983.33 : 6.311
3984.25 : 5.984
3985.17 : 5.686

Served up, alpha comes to 6.14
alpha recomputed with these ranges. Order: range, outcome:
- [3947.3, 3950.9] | 6.79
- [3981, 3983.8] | 6.41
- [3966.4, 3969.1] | 5.2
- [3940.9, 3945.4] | 5.99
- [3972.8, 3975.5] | 5.34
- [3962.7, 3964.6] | 5.57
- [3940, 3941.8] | 5.85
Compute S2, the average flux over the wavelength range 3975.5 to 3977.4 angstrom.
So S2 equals 6.51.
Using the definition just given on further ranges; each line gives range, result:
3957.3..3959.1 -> 6.33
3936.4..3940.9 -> 5.97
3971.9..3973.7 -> 5.42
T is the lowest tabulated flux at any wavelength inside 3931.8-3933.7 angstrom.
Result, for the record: 4.481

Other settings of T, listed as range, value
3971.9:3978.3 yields 5.174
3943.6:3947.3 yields 6.112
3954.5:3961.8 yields 5.429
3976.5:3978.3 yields 6.765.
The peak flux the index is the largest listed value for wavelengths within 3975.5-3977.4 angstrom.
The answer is 6.765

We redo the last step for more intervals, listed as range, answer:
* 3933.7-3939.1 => 6.021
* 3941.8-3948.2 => 6.89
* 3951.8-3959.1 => 7.192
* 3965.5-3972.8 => 6.115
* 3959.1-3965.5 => 5.825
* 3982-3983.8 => 6.509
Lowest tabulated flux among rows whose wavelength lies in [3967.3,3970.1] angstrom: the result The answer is 5.076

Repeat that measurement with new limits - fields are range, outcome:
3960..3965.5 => 5.427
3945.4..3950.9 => 6.705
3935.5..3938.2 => 5.686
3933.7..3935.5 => 4.583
